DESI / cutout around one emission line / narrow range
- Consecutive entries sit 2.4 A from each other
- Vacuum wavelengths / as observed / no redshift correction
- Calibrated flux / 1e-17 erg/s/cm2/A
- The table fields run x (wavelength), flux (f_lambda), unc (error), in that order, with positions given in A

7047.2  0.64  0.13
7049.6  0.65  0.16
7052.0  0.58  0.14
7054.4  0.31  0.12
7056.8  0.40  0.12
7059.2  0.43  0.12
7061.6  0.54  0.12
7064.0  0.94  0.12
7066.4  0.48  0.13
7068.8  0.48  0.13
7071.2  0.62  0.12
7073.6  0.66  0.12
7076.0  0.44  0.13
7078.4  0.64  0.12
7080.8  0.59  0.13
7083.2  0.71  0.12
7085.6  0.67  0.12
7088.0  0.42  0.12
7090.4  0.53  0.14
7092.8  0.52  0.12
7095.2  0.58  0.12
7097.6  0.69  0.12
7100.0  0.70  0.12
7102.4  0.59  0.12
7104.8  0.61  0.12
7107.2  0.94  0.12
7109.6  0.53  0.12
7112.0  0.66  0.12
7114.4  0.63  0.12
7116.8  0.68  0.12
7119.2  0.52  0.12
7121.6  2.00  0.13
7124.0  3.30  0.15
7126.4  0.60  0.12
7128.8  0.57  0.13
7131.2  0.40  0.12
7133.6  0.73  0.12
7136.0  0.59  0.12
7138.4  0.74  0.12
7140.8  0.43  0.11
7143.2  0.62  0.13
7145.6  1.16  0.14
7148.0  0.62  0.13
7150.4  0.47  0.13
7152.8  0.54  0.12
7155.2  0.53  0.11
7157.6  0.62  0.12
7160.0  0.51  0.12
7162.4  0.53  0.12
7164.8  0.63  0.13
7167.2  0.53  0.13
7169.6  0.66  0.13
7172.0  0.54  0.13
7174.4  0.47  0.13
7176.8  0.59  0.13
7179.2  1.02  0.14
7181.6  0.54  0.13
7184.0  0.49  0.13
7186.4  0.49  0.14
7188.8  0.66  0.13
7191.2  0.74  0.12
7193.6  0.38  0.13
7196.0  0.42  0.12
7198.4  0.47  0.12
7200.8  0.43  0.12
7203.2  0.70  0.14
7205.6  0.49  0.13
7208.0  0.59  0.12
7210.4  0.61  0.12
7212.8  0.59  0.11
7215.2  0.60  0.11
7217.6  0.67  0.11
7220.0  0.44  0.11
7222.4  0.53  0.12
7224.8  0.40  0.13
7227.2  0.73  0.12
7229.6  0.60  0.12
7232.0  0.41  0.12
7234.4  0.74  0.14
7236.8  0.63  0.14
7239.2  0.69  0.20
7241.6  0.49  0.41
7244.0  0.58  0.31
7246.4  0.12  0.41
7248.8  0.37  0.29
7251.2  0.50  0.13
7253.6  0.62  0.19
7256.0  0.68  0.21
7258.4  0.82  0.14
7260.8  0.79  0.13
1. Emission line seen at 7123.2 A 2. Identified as H-alpha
